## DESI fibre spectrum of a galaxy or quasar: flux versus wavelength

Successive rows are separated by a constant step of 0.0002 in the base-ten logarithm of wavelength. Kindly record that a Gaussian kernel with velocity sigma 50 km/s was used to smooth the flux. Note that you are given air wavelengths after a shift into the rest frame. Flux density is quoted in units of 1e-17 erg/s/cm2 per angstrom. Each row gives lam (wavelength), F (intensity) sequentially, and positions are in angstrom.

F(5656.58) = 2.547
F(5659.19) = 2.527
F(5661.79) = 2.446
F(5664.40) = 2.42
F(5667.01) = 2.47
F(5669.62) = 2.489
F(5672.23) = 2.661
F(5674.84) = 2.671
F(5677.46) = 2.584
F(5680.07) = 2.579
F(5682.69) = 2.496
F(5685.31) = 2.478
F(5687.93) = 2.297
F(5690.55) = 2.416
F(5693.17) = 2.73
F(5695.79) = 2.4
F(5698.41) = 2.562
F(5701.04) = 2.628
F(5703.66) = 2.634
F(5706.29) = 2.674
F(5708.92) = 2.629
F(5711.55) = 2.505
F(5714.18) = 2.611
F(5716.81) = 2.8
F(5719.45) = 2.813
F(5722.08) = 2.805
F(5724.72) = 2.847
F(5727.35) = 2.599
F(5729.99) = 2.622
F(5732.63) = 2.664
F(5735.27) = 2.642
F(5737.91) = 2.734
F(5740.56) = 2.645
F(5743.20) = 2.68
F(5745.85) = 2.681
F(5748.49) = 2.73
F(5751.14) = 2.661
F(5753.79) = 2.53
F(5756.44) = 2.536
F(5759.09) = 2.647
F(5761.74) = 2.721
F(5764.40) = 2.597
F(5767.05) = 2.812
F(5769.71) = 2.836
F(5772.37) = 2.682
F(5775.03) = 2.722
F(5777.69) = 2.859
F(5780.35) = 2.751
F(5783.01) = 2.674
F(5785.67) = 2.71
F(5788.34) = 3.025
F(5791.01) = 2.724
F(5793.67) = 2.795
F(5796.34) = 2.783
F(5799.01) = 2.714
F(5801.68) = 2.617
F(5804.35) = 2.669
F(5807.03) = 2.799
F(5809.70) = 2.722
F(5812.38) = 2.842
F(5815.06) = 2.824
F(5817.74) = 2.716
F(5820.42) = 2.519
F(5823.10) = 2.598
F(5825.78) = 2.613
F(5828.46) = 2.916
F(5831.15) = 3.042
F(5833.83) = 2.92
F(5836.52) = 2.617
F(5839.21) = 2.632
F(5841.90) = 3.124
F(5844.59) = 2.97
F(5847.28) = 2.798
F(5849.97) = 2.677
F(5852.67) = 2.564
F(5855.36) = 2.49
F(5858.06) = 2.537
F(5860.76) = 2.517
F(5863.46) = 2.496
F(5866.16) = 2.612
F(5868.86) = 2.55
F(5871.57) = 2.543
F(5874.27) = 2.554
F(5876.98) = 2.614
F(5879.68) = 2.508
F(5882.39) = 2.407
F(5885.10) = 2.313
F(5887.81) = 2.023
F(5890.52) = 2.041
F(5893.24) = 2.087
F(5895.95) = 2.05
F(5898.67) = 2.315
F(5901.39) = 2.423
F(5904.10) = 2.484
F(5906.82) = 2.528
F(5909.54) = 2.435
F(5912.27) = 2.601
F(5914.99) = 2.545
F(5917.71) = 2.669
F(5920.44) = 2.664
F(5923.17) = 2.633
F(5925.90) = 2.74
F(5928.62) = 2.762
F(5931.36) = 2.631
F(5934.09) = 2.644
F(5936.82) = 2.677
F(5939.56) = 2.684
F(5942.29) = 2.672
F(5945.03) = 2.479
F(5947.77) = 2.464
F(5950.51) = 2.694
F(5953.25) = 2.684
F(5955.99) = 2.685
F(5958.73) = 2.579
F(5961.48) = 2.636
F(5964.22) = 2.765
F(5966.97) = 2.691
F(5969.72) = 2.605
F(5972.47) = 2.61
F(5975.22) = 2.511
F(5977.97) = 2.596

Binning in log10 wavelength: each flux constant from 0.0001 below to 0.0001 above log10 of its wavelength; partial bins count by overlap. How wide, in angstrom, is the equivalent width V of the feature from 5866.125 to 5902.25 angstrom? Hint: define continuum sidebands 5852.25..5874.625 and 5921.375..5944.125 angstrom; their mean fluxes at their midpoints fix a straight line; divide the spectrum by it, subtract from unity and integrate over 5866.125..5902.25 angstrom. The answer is 3.2 angstrom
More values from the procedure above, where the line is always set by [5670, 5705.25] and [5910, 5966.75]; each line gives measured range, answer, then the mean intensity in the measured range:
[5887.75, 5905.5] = 2.77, 2.22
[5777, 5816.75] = -2.70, 2.77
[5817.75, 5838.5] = -1.11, 2.74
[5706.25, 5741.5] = -1.70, 2.69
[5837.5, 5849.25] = -1.15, 2.86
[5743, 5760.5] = -0.43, 2.64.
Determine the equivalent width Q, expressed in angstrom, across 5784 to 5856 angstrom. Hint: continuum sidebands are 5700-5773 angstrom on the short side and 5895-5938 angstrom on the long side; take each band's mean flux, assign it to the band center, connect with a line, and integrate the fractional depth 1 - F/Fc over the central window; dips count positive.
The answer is -3.8 angstrom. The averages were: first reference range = 2.68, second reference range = 2.55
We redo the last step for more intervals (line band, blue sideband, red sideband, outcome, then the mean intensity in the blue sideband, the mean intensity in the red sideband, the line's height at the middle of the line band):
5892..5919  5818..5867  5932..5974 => 2.5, 2.7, 2.64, 2.67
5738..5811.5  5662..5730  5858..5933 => -5.0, 2.59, 2.47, 2.54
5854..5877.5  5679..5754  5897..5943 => 0.5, 2.63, 2.59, 2.6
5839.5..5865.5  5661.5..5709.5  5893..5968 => -1.2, 2.54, 2.58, 2.56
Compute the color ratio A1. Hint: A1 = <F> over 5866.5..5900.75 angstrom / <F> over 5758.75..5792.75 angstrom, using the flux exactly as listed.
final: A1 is 0.9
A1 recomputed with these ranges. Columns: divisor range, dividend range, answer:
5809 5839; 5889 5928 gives 0.89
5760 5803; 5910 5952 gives 0.96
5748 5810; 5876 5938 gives 0.91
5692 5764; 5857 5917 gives 0.91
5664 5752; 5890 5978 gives 0.98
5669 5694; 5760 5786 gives 1.08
